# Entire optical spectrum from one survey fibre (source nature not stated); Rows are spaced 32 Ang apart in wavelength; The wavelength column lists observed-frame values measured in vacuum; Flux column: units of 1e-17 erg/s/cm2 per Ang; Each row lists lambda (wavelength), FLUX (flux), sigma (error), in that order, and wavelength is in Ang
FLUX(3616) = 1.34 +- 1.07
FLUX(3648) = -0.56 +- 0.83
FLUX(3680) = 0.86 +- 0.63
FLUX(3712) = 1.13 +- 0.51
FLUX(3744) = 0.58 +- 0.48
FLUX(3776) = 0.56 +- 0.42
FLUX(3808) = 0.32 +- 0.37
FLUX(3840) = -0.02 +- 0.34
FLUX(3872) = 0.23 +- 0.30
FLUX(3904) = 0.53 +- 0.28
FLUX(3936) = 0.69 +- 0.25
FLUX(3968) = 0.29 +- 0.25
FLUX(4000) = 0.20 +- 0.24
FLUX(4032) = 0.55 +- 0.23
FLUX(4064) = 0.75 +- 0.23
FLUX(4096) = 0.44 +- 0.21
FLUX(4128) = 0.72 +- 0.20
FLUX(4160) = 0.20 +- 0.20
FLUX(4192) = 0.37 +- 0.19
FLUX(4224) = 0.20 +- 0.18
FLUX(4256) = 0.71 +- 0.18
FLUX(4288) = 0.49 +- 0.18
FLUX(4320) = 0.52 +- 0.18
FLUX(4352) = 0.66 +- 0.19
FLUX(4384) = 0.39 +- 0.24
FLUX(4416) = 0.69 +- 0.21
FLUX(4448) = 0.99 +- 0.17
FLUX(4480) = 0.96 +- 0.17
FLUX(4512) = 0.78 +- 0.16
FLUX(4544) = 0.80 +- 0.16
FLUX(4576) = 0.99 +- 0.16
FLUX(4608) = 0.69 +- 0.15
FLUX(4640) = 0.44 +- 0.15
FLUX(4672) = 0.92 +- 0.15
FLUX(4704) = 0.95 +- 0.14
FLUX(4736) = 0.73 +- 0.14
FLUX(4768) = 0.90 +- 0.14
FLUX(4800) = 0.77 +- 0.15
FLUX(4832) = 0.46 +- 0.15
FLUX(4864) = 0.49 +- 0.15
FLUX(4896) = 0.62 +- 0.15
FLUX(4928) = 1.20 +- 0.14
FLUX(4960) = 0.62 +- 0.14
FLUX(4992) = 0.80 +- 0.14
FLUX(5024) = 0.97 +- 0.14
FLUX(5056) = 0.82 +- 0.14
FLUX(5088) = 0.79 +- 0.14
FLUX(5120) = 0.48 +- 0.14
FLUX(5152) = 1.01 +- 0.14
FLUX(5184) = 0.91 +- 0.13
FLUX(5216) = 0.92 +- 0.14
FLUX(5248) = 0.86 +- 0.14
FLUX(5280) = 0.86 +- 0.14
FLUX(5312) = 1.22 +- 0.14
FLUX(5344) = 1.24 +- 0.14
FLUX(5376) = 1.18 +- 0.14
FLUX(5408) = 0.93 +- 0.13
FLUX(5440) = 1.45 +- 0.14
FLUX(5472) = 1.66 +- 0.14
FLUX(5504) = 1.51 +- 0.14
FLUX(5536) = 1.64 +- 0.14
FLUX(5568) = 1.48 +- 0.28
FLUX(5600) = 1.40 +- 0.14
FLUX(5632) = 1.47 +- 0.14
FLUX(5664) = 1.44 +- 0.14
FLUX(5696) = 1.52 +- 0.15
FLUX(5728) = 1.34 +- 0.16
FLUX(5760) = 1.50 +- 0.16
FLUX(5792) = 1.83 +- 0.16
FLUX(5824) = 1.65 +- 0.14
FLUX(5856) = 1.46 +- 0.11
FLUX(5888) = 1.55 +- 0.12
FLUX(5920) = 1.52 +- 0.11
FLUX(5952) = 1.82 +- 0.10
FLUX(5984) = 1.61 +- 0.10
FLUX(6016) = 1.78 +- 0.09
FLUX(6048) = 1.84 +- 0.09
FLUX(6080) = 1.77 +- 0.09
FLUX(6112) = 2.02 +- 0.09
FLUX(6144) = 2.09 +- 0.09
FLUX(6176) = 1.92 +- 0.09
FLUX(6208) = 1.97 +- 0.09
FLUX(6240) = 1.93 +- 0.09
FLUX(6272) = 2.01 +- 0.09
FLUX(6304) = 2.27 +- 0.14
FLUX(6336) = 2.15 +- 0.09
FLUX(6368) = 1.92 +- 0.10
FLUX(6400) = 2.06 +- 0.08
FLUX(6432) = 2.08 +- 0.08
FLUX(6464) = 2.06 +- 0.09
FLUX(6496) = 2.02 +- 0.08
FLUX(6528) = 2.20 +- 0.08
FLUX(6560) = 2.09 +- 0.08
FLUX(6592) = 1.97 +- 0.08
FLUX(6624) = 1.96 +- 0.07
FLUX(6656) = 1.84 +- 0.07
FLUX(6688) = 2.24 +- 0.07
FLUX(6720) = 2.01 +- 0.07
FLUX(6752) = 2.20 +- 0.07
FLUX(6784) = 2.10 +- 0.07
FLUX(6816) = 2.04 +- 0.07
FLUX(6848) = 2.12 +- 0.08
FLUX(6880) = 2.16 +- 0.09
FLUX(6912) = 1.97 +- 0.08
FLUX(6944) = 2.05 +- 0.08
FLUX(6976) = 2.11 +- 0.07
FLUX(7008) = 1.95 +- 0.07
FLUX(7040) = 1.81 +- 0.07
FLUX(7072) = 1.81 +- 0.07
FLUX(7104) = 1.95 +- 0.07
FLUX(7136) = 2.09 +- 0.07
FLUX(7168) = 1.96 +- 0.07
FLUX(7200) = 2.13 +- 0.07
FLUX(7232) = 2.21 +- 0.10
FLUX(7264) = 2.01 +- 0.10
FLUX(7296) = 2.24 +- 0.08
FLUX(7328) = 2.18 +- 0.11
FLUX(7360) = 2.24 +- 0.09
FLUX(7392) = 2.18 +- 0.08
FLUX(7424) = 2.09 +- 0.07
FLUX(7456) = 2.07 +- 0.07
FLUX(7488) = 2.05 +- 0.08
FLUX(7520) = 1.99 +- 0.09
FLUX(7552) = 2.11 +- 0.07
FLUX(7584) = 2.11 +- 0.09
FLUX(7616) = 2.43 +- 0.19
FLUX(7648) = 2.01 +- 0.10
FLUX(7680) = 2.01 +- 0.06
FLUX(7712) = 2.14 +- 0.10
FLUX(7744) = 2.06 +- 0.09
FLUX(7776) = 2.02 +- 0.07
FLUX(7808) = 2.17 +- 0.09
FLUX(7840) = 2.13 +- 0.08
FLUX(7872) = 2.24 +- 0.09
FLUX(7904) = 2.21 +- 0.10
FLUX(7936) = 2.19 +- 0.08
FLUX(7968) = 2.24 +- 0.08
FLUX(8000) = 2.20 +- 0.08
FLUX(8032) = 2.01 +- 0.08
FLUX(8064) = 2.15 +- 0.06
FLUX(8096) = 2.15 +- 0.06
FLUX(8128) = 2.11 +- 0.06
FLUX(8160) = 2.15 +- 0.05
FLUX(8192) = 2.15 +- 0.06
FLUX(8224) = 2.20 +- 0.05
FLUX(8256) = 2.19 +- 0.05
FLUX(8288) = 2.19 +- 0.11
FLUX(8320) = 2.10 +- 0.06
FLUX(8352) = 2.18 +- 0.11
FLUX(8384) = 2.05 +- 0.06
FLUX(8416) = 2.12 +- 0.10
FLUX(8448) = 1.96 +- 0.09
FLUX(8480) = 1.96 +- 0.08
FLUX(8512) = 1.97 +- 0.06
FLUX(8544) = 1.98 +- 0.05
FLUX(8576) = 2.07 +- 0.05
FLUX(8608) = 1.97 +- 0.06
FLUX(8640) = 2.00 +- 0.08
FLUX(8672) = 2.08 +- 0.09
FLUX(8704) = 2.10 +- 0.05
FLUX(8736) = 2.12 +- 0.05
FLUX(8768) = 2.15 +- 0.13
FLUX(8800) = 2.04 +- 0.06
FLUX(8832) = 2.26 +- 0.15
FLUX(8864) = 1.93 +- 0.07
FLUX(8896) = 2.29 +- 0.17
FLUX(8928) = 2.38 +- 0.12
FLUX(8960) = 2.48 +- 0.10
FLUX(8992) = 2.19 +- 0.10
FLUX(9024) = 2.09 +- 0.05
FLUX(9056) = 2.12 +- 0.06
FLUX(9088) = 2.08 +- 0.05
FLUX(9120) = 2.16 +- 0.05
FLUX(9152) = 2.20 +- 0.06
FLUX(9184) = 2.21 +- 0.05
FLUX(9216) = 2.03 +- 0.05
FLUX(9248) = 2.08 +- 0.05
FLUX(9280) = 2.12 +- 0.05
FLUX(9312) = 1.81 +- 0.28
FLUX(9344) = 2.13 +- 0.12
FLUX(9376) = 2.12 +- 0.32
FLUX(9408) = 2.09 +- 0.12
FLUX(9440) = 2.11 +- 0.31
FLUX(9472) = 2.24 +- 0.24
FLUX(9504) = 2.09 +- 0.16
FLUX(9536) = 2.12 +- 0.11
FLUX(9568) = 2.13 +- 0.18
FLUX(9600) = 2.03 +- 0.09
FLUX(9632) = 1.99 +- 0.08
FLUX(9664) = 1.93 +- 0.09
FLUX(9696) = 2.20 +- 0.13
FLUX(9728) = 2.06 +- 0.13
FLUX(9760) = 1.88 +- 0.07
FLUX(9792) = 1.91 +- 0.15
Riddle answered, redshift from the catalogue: 0.363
